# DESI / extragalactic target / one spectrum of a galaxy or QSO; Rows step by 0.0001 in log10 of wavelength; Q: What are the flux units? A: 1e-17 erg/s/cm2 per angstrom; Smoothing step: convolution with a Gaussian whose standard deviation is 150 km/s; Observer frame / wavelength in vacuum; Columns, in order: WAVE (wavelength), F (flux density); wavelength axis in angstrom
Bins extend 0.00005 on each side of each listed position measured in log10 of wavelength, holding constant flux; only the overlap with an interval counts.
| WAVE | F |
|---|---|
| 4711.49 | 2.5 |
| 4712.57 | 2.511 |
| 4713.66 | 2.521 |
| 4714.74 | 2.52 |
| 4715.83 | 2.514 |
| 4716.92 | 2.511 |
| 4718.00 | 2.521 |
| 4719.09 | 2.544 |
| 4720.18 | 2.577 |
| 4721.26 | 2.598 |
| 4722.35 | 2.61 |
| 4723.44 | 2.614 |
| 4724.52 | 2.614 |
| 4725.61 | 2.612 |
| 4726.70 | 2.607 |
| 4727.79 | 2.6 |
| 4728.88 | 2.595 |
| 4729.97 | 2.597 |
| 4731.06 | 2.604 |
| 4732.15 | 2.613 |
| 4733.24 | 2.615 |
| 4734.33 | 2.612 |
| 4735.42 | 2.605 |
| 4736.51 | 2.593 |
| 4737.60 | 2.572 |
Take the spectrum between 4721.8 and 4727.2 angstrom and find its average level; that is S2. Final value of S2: 2.61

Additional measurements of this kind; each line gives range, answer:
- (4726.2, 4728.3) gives 2.6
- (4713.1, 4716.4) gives 2.51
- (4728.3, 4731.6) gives 2.6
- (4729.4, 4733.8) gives 2.61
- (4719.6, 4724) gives 2.6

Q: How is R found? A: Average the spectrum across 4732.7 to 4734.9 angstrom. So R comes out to 2.61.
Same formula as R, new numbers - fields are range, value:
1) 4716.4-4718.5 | 2.52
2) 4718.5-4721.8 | 2.57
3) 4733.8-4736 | 2.61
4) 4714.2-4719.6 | 2.52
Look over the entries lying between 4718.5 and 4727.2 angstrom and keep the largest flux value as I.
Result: 2.614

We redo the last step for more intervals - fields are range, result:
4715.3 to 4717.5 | 2.514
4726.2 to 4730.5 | 2.607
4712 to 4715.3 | 2.521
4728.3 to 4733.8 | 2.615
